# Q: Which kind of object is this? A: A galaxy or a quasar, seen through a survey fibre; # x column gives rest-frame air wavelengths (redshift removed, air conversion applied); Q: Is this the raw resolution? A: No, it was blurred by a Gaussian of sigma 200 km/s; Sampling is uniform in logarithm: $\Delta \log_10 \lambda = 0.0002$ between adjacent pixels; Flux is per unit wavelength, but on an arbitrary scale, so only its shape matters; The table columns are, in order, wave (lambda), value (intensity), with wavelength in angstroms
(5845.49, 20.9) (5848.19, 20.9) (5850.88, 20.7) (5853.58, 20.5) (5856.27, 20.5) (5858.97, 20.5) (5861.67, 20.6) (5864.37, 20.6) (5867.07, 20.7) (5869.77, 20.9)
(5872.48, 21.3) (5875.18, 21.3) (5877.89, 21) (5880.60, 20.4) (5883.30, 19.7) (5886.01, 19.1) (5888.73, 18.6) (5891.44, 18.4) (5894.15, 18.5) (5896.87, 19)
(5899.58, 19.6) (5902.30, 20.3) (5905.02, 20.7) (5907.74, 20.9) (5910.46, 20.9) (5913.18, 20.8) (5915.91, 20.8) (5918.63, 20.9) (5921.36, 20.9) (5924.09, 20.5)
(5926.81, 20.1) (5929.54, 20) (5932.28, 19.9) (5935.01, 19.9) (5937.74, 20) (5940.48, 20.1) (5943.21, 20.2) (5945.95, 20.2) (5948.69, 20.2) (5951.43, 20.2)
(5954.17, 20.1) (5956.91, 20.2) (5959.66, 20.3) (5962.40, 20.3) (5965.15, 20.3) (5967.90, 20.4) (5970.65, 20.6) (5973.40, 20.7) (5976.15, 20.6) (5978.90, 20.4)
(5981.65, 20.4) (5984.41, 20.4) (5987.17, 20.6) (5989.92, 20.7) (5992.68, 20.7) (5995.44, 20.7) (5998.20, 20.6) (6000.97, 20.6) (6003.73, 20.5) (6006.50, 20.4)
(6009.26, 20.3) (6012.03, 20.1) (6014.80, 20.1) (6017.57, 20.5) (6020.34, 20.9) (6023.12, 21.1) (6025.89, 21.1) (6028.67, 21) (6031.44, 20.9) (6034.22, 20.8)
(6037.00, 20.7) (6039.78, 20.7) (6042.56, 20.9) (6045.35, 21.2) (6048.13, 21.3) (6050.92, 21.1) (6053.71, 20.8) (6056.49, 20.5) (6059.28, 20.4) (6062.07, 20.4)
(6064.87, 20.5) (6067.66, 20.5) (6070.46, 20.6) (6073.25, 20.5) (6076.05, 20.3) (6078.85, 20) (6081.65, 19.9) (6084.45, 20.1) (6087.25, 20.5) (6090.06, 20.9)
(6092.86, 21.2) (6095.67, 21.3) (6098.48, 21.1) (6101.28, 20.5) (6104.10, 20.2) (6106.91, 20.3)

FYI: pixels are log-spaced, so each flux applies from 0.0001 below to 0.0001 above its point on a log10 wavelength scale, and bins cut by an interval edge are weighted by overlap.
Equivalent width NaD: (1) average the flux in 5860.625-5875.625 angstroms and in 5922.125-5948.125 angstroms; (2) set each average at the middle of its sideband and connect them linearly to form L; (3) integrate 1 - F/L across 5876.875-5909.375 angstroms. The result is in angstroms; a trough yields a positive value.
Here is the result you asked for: 1.5 angstroms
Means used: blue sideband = 20.9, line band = 19.7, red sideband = 20.1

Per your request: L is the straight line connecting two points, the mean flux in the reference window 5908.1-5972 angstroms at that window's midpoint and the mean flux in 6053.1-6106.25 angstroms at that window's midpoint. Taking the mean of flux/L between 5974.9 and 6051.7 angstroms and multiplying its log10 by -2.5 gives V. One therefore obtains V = -0.01 mag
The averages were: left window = 20.3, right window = 20.5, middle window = 20.7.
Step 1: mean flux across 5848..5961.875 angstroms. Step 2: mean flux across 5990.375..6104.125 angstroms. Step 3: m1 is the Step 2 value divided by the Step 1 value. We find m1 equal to 1.02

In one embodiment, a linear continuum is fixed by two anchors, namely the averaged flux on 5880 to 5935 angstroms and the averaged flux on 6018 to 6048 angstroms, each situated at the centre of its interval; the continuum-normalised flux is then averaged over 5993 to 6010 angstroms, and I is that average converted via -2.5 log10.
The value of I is 0.01 mag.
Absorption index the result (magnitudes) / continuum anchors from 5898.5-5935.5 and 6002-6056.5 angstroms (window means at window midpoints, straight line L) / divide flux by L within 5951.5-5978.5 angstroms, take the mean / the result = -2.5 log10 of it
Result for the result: 0.01 mag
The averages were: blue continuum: 20.5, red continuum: 20.8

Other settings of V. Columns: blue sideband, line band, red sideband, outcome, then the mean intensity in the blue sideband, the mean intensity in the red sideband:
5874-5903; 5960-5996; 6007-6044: -0.01 mag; 19.6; 20.7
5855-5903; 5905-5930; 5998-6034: -0.02 mag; 20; 20.6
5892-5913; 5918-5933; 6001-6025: -0.02 mag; 20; 20.5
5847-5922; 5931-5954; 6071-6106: 0.02 mag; 20.3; 20.5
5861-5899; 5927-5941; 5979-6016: 0.01 mag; 20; 20.5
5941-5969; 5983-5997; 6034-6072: -0.01 mag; 20.2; 20.7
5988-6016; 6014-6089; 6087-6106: 0.00 mag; 20.5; 20.8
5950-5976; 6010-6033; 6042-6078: -0.01 mag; 20.4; 20.7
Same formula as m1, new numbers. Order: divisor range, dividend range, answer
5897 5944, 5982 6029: 1.01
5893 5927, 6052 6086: 1.00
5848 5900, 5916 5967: 1.01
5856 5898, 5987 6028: 1.03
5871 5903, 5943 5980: 1.03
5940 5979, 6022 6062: 1.03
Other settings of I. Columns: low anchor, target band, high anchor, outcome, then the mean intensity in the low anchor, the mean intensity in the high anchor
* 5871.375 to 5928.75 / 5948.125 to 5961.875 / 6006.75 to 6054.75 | 0.01 mag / 20.2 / 20.8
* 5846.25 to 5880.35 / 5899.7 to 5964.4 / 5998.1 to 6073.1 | 0.02 mag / 20.8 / 20.7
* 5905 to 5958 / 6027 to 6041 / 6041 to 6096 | -0.01 mag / 20.4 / 20.6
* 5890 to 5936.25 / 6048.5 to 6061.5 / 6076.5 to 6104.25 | -0.01 mag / 20.1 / 20.6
